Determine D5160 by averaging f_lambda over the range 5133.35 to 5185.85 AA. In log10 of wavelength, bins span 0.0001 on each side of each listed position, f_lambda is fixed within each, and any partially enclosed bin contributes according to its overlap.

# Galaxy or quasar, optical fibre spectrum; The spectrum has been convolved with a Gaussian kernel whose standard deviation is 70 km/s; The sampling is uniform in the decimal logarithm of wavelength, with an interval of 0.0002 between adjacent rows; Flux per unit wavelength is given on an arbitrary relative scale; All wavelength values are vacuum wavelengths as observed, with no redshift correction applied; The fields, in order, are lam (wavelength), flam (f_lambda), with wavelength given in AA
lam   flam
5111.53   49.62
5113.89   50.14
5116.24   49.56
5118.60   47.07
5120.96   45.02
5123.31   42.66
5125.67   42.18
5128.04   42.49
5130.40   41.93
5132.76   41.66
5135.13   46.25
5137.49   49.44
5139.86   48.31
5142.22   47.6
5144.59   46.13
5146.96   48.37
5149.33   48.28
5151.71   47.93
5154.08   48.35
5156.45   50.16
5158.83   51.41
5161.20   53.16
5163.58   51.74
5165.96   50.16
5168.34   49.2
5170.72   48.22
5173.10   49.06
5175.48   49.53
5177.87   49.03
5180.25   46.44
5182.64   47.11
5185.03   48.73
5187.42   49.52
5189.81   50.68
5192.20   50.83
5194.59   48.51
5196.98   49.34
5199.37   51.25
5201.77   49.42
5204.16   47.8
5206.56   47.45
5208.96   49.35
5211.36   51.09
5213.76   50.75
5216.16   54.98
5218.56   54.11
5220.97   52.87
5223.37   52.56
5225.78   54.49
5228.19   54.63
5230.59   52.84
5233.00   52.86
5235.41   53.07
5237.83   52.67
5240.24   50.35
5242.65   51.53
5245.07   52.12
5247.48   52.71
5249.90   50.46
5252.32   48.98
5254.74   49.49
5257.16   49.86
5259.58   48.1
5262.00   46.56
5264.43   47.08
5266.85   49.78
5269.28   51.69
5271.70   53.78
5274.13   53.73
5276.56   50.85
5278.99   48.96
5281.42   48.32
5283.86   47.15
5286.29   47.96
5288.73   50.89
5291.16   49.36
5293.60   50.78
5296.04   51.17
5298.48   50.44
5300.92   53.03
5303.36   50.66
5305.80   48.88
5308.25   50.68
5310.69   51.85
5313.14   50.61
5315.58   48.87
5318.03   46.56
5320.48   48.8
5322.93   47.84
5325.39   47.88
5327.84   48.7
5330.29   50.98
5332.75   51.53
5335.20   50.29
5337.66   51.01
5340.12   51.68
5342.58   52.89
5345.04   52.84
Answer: 48.8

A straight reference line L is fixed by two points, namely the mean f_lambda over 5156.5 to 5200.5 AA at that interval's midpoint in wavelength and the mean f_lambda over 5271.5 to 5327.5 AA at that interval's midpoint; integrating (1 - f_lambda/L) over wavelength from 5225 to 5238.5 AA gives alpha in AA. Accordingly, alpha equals -0.99 AA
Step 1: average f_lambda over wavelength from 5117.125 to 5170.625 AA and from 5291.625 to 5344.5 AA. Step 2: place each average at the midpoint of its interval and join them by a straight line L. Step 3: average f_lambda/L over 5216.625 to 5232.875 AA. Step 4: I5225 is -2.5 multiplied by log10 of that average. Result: -0.10 mag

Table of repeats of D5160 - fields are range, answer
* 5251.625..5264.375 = 48.4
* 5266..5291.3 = 50.3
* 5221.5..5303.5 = 50.9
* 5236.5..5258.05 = 50.9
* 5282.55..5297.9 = 49.6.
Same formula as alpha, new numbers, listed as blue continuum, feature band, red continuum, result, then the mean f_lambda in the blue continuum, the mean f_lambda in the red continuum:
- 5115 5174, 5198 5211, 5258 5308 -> -0.2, 47.5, 50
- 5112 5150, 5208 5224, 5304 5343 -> -1.5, 46.1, 49.9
